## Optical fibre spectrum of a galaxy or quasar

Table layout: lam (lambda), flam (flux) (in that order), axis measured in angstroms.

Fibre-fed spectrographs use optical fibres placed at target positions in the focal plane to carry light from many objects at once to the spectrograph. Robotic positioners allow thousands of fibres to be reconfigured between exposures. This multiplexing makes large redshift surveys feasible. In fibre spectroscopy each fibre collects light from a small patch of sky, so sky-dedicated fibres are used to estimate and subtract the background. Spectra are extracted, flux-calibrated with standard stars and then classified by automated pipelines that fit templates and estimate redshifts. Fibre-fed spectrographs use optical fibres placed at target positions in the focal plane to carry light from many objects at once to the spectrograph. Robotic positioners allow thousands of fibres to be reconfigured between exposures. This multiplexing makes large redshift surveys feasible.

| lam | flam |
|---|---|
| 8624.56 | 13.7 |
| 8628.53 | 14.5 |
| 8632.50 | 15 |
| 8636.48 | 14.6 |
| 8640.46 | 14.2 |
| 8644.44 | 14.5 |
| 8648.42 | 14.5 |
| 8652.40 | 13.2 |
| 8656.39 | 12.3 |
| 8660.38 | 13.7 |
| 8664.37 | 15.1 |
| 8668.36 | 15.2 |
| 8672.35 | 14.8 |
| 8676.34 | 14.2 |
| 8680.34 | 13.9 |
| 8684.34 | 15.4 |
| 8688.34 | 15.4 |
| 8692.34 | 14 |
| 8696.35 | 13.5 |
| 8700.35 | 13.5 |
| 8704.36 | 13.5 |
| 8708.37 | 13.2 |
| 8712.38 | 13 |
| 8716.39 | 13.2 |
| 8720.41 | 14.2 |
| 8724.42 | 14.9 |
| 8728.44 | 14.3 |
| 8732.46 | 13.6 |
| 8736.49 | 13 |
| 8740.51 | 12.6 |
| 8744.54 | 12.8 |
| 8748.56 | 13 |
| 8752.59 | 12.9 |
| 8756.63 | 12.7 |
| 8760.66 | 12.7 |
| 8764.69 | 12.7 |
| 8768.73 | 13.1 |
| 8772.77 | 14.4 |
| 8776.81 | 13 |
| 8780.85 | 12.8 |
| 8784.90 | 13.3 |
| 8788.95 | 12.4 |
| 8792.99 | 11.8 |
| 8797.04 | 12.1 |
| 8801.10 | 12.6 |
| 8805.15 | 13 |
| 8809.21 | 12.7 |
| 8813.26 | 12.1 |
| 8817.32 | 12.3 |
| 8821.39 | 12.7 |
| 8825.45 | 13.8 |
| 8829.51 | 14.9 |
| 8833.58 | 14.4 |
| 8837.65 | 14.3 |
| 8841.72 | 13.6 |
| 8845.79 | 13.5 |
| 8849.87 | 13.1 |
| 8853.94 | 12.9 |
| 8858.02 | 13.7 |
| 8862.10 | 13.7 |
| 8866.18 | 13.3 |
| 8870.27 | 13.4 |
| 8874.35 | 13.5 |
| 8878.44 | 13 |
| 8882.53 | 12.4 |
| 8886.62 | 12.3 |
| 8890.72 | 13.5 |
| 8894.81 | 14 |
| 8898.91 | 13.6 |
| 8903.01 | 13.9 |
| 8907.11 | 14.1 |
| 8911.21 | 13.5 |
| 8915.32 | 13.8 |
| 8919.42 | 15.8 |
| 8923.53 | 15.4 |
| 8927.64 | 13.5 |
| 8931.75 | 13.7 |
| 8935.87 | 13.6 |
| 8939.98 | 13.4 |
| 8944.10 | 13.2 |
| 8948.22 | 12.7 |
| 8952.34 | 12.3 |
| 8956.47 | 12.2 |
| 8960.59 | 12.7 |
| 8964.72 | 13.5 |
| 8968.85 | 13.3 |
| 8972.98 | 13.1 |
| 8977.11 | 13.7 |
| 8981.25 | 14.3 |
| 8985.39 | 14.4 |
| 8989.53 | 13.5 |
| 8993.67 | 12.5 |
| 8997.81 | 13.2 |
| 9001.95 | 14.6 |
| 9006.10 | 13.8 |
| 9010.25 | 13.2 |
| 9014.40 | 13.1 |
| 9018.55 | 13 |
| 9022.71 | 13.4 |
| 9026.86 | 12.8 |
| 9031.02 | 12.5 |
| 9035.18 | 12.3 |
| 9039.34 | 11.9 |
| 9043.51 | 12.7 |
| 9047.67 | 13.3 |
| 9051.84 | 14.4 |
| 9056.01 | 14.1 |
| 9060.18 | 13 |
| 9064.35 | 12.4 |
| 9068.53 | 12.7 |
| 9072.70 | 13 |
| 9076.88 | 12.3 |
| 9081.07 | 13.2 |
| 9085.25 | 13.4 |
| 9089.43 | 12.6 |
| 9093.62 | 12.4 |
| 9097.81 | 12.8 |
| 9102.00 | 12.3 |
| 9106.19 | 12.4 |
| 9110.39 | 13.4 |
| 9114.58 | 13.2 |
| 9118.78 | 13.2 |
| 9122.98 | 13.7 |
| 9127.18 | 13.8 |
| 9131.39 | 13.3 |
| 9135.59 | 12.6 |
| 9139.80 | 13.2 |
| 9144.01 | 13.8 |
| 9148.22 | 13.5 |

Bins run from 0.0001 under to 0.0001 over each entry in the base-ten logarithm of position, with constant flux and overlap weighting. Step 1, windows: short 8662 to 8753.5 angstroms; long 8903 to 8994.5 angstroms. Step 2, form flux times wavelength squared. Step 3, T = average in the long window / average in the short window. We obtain 1.0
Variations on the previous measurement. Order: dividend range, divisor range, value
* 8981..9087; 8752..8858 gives 1.06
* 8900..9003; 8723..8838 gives 1.08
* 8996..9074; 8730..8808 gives 1.08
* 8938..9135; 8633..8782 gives 1.03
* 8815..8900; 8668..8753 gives 1.00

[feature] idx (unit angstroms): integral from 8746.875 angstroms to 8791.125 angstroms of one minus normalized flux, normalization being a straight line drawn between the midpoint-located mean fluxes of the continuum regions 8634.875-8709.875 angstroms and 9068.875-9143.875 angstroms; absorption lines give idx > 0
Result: 2.9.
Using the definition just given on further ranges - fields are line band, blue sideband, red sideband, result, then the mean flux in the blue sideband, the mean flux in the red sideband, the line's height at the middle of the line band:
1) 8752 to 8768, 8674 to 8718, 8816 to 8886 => 1.1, 13.9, 13.4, 13.7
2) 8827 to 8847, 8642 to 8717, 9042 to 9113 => -0.8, 14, 13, 13.6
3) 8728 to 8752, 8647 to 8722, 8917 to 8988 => 1.3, 14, 13.6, 13.9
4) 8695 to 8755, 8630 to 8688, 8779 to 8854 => 1.8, 14.4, 13.1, 13.8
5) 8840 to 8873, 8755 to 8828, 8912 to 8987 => -0.7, 12.8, 13.6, 13.1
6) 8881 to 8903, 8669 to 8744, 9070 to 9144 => 0.4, 13.9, 13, 13.5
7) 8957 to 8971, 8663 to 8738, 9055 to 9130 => 0.3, 14.1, 13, 13.3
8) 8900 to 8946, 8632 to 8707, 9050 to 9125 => -1.7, 14.2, 13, 13.5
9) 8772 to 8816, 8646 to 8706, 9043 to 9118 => 3.6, 14.2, 13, 13.8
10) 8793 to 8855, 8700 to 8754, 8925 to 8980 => 0.7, 13.4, 13.2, 13.3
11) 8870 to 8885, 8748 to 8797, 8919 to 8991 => 0.3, 12.9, 13.5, 13.2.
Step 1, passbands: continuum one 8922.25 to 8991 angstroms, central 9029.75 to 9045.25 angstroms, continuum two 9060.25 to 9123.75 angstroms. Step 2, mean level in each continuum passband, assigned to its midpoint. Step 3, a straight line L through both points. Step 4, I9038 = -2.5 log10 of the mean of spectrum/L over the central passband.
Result 0.06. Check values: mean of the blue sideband 13.4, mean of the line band 12.3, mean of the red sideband 12.9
